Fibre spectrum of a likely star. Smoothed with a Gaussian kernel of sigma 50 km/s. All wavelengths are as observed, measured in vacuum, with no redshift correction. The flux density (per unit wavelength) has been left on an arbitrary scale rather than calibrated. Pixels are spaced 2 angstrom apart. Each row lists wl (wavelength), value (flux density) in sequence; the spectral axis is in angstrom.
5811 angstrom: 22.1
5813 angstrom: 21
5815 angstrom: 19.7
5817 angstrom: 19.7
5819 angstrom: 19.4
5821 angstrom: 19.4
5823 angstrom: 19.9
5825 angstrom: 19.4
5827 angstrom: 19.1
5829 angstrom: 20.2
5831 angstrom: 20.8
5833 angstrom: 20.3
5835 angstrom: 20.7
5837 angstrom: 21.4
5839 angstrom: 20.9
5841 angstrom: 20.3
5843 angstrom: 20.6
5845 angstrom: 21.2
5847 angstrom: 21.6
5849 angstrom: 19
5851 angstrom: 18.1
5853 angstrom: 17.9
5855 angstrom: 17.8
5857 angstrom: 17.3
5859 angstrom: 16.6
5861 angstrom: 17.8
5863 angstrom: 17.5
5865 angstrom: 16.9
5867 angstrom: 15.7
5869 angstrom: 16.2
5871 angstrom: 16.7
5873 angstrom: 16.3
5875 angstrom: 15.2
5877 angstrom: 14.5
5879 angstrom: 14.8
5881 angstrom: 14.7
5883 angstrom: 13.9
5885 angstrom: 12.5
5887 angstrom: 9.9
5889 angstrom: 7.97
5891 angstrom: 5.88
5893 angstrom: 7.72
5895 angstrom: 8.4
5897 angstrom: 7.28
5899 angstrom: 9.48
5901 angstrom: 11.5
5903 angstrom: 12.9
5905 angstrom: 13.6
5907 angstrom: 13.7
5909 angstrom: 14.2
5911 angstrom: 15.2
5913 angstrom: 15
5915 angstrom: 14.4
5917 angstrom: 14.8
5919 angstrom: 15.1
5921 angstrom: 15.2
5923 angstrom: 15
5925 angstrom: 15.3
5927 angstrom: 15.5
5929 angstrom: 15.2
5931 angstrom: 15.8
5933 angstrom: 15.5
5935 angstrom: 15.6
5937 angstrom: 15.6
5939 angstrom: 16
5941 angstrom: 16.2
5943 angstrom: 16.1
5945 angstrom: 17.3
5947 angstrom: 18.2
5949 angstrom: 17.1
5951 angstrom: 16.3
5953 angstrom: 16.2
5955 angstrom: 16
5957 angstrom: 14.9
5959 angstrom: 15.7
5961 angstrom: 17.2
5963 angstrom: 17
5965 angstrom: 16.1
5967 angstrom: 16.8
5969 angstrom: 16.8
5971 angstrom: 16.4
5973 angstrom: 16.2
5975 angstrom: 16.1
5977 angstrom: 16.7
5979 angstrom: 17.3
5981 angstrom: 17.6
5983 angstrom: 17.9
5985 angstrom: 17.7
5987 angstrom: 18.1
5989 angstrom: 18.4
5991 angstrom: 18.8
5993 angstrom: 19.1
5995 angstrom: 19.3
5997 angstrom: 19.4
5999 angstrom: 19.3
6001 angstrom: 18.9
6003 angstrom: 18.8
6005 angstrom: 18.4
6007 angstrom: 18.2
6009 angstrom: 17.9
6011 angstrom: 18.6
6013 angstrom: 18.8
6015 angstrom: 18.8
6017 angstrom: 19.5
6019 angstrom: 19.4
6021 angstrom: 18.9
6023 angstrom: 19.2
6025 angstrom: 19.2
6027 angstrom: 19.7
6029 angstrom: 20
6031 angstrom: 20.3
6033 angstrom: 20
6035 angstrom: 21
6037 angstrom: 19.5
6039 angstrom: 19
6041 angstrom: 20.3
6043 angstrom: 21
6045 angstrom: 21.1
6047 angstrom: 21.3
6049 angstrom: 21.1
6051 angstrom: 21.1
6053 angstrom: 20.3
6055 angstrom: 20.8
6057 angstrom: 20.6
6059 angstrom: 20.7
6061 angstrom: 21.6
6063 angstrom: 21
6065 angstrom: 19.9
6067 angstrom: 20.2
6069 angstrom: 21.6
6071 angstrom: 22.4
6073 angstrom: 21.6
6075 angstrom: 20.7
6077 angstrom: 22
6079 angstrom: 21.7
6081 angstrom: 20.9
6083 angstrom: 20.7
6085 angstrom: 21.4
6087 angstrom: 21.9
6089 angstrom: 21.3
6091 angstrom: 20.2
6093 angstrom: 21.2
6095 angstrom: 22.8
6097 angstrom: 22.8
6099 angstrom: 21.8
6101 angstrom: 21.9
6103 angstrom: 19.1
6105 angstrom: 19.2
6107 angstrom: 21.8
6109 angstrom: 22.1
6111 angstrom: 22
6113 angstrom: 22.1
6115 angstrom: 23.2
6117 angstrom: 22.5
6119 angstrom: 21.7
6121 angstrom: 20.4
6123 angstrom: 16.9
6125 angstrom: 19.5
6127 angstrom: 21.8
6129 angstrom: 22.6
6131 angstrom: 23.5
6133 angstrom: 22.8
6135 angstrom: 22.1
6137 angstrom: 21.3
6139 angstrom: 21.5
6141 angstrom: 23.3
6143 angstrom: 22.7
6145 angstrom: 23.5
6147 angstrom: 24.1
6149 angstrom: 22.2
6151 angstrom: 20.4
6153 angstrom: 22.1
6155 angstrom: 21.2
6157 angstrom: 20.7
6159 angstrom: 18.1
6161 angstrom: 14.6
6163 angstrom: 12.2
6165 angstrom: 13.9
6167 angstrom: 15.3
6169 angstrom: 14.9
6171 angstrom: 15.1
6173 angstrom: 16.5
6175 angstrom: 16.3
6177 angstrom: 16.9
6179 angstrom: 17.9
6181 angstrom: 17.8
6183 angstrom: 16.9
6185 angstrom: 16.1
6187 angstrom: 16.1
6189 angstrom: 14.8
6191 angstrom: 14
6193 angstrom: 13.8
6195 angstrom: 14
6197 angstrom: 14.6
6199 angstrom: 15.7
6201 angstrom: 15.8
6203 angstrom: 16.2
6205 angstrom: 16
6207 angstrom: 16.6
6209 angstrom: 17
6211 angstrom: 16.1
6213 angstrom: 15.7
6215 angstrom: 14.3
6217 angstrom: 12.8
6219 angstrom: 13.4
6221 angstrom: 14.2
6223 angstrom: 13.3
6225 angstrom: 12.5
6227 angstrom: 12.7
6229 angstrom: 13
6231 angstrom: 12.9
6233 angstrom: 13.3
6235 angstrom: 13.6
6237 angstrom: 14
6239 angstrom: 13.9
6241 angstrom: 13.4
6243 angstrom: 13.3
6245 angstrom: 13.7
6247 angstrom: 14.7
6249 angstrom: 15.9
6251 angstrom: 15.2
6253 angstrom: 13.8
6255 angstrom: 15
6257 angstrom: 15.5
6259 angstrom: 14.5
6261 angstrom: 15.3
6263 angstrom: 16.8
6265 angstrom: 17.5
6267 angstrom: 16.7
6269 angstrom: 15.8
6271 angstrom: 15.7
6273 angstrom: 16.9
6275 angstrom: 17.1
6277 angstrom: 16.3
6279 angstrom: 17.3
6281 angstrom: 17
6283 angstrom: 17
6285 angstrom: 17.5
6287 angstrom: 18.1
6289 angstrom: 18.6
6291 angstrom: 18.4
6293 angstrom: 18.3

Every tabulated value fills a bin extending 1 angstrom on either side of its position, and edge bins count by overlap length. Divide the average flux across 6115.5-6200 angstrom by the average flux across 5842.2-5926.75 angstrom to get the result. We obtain 1.27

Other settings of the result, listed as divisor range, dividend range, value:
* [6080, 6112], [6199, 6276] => 0.70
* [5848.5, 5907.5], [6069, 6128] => 1.53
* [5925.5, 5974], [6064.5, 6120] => 1.32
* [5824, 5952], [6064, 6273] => 1.14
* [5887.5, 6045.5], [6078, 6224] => 1.14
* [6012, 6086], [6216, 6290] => 0.74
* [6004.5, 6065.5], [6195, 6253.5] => 0.72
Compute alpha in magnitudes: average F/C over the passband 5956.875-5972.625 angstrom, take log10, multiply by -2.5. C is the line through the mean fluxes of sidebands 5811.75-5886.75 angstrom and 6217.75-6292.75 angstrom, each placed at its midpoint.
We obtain 0.06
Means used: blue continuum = 18.2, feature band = 16.4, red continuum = 15.3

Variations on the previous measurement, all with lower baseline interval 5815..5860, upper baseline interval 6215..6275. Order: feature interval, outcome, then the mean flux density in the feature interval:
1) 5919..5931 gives 0.209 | 15.3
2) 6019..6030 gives -0.126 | 19.4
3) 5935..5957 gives 0.117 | 16.4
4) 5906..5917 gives 0.273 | 14.5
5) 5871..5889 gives 0.353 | 13.8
